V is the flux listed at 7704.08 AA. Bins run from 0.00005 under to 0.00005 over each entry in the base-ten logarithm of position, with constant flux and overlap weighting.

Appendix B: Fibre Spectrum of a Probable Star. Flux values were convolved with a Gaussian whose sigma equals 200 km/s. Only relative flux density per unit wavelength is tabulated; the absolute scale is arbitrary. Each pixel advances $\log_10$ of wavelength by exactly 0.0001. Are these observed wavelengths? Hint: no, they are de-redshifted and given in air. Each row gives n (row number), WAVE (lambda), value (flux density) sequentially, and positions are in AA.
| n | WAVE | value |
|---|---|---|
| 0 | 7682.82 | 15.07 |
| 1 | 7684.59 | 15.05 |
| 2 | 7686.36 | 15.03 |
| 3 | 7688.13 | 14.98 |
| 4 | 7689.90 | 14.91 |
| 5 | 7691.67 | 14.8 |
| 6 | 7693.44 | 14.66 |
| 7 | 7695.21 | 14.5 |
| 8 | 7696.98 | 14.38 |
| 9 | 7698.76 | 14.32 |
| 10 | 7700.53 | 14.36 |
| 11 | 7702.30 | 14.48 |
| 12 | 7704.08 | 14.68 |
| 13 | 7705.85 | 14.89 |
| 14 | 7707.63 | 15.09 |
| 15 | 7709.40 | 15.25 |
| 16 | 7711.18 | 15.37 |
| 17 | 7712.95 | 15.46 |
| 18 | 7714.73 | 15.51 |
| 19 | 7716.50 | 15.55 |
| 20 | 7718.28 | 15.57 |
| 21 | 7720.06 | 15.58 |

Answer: 14.68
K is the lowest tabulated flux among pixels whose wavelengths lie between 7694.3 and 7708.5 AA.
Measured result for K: 14.32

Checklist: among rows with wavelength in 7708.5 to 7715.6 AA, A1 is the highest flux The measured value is 15.51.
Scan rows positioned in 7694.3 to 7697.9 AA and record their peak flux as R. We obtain 14.5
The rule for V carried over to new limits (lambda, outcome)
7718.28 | 15.57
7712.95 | 15.46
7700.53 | 14.36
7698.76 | 14.32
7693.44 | 14.66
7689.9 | 14.91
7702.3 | 14.48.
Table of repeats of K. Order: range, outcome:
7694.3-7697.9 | 14.38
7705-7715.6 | 14.89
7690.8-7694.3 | 14.66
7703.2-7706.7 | 14.68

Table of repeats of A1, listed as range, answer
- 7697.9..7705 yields 14.68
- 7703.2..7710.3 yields 15.25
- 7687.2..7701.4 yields 14.98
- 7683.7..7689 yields 15.05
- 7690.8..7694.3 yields 14.8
